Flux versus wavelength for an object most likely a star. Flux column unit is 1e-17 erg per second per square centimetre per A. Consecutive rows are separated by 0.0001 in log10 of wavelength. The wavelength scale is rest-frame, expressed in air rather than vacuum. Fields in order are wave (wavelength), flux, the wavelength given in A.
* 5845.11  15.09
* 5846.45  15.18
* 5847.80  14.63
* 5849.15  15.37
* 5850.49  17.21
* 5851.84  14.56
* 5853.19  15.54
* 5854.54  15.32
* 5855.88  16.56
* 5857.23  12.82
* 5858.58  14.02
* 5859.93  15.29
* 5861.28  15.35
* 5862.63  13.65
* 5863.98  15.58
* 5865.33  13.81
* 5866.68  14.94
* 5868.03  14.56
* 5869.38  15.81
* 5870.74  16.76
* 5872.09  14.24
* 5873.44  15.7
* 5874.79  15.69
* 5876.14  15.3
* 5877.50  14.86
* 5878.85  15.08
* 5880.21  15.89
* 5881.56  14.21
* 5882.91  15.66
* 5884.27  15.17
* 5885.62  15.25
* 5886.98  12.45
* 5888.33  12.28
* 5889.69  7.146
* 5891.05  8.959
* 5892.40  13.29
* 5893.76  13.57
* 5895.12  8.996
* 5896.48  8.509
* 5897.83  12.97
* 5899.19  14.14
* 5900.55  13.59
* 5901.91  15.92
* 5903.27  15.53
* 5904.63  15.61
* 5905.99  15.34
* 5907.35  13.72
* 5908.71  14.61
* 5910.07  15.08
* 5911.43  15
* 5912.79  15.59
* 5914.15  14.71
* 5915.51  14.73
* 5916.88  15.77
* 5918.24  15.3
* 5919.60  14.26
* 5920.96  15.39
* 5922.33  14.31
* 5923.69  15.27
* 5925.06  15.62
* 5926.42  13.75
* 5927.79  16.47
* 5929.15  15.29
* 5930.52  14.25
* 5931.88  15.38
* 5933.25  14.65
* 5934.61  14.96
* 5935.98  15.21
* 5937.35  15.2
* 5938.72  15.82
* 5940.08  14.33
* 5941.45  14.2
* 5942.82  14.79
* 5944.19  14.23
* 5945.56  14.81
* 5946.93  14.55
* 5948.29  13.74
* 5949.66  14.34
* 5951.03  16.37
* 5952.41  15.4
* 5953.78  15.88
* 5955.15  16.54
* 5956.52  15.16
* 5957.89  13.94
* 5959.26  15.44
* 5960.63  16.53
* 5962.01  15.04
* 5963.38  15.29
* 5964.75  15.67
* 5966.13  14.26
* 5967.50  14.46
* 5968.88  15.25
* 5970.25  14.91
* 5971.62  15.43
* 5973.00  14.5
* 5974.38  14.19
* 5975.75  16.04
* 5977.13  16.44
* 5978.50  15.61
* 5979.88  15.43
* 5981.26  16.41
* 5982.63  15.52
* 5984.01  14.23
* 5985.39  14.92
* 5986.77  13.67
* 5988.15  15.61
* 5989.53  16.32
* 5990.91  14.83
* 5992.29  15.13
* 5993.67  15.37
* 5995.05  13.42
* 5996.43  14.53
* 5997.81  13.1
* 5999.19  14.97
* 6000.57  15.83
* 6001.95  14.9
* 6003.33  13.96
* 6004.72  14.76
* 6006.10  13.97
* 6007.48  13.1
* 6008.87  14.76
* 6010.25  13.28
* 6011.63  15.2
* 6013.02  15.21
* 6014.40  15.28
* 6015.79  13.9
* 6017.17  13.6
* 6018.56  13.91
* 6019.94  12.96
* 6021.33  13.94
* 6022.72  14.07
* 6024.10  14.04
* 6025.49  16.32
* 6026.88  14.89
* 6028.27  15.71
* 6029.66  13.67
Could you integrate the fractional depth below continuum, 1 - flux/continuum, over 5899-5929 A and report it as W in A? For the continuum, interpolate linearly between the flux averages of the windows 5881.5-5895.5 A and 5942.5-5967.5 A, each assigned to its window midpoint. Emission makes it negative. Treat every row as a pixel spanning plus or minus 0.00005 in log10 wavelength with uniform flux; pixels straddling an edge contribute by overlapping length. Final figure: -3.5 A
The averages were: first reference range 12.4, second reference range 15.1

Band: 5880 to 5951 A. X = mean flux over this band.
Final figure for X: 14.2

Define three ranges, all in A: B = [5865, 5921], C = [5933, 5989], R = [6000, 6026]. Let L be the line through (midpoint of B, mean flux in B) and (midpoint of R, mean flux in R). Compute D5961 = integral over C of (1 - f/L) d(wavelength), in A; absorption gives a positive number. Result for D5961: -3.3 A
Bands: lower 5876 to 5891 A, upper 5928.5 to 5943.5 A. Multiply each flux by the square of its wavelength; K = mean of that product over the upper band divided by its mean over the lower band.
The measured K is 1.1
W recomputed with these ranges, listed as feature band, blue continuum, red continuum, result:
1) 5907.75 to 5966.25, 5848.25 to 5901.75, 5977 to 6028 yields -2.7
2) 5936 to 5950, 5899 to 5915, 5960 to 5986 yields 0.4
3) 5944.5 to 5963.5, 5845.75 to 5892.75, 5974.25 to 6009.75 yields -0.5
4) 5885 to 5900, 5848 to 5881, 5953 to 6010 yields 3.5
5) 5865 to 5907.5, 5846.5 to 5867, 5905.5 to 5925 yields 3.0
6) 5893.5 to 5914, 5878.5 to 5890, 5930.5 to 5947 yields 0.4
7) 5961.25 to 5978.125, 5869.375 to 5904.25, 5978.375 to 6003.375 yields -0.5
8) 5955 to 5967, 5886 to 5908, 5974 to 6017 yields -1.0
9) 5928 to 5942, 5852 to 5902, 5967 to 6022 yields -0.6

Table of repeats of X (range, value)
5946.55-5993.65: 15.2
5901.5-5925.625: 15.1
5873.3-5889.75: 14.4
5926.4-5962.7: 15.1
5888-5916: 13.3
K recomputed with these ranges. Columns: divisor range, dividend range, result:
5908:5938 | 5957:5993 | 1.03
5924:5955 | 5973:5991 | 1.04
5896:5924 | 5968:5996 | 1.06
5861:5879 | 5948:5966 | 1.05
